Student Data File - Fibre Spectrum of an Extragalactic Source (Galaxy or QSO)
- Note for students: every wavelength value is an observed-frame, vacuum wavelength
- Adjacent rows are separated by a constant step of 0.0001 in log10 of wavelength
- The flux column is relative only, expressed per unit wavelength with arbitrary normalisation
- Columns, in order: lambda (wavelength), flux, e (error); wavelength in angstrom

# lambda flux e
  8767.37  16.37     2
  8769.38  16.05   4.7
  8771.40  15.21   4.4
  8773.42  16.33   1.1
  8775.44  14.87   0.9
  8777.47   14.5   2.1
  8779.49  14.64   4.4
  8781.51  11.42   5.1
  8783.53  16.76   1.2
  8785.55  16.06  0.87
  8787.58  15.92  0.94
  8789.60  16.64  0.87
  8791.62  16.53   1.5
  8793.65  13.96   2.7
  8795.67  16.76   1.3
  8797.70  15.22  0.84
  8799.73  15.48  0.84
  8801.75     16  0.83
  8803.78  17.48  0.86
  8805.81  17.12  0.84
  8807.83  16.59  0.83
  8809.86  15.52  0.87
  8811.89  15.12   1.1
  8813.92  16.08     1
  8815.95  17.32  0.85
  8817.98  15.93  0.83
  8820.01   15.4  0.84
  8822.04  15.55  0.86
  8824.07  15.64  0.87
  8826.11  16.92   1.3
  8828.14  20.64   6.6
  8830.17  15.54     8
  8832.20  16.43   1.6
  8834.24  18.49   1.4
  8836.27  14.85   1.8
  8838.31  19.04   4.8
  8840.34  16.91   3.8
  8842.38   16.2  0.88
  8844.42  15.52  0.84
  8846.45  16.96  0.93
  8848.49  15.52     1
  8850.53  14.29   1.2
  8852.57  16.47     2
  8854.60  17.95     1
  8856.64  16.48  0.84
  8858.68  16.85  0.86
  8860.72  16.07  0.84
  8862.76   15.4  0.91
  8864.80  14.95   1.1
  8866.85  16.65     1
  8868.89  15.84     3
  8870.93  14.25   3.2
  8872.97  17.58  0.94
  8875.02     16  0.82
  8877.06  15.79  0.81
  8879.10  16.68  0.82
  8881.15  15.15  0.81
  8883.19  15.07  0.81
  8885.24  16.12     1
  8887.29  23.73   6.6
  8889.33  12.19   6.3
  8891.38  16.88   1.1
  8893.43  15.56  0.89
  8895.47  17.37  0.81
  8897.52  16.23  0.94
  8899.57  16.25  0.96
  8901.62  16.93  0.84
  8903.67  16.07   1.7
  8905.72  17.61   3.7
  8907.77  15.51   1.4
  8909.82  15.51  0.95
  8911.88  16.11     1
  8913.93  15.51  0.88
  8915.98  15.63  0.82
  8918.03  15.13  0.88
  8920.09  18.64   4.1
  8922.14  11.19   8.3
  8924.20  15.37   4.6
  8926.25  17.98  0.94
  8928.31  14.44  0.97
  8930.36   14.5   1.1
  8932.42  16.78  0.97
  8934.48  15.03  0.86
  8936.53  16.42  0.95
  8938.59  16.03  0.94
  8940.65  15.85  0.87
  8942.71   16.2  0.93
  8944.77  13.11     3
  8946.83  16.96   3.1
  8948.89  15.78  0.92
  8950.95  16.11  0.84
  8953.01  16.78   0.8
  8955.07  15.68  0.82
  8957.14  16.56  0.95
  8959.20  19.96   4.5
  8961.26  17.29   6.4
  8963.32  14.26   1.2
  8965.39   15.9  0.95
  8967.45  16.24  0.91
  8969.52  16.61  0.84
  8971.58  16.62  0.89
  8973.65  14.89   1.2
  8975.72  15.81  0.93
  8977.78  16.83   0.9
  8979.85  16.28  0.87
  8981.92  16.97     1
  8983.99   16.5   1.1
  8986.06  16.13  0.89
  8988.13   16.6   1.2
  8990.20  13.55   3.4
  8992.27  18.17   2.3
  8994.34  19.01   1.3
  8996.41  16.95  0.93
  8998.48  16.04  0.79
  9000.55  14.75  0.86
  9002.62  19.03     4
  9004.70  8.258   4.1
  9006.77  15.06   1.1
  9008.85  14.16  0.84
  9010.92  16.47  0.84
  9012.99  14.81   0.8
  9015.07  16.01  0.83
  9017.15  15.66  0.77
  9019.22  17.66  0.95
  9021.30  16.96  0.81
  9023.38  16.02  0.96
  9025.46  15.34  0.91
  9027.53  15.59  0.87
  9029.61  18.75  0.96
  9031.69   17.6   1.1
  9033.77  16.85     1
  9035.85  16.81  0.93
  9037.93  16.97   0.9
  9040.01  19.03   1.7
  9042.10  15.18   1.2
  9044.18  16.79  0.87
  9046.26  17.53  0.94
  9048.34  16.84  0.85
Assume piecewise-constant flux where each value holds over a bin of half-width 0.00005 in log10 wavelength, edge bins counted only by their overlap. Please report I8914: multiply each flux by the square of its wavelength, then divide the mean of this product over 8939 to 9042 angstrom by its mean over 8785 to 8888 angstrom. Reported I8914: 1.03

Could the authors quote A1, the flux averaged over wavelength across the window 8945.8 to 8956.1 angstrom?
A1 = 16.3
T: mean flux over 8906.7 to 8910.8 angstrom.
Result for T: 15.5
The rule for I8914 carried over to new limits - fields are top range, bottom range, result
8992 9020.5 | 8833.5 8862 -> 0.99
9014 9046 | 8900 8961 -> 1.07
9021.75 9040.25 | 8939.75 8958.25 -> 1.08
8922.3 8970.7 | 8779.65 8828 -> 1.04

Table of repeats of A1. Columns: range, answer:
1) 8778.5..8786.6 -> 14.7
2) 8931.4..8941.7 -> 16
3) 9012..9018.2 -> 15.5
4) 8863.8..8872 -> 15.4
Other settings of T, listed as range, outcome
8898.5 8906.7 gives 16.7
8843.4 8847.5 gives 16.2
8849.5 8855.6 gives 16.2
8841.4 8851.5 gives 15.7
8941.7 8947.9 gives 15.4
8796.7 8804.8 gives 16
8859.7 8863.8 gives 15.7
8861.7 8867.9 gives 15.7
